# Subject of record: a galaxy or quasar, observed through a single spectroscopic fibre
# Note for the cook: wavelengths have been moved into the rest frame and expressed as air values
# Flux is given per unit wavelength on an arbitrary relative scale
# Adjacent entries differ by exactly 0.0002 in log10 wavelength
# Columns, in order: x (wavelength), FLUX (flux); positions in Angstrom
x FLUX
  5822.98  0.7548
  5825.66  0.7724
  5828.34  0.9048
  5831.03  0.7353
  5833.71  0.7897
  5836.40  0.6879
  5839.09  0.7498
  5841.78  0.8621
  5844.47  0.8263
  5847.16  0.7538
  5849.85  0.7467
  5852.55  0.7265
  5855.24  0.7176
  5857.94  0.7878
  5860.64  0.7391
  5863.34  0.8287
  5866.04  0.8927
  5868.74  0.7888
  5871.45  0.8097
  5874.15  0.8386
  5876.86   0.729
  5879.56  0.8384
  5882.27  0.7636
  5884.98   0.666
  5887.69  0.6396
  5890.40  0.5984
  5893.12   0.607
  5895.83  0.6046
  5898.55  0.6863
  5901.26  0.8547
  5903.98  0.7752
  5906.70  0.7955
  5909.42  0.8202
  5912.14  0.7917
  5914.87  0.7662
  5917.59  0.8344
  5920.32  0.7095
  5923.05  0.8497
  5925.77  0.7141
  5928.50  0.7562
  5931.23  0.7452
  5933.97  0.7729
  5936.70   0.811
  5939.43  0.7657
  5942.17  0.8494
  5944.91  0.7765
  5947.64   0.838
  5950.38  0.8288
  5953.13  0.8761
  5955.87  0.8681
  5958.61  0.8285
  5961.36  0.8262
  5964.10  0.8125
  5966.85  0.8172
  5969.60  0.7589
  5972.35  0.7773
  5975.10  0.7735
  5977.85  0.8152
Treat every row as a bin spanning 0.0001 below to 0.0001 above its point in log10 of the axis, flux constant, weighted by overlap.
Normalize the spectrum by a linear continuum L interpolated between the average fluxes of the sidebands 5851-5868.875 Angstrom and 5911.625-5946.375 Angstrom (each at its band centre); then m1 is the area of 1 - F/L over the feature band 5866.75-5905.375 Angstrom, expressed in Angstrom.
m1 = 2.5 Angstrom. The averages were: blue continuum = 0.782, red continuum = 0.78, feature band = 0.731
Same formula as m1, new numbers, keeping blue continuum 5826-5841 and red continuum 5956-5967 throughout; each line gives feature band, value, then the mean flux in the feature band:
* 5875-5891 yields 1.6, 0.715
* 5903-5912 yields 0.1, 0.797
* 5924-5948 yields 1.1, 0.78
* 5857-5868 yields -0.3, 0.812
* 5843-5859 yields 0.5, 0.76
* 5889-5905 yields 2.3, 0.686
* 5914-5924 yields 0.3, 0.788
